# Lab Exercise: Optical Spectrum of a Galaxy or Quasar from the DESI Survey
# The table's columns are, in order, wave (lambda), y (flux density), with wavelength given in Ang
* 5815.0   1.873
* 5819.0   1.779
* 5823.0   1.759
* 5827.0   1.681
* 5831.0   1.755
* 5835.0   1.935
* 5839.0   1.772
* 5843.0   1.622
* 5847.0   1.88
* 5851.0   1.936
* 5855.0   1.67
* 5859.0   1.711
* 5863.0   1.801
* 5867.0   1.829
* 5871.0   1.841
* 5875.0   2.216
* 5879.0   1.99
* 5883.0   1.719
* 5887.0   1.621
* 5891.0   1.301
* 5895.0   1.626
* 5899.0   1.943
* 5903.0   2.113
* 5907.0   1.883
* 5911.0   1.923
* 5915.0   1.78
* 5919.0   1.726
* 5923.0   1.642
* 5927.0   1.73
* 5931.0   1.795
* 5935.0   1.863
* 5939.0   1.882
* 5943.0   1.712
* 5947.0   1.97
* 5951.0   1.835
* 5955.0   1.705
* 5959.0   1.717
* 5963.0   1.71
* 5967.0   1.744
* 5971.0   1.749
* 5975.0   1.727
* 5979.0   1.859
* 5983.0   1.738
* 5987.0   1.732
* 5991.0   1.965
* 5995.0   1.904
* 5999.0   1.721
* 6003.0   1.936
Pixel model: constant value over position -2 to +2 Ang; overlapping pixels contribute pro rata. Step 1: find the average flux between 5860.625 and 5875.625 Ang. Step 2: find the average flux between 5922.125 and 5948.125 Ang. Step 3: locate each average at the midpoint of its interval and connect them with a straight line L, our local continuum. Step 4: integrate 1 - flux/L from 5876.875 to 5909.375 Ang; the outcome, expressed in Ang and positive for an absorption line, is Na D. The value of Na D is 1.36 Ang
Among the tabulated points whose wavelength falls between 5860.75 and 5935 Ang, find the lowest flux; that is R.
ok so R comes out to 1.301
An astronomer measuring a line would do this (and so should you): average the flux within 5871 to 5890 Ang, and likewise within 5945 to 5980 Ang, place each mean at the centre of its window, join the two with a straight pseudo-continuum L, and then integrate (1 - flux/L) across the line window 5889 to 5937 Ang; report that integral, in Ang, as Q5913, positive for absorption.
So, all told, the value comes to 1.2 Ang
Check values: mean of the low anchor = 1.85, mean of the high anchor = 1.78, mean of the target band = 1.78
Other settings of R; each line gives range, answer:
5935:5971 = 1.705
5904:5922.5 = 1.726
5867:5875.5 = 1.829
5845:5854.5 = 1.88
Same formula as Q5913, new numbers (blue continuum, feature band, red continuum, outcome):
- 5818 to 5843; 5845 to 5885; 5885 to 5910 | -2.2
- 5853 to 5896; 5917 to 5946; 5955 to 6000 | 0.0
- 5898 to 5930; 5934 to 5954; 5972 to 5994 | -0.2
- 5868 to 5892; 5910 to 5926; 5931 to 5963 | 0.4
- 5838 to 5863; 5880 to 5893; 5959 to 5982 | 1.3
